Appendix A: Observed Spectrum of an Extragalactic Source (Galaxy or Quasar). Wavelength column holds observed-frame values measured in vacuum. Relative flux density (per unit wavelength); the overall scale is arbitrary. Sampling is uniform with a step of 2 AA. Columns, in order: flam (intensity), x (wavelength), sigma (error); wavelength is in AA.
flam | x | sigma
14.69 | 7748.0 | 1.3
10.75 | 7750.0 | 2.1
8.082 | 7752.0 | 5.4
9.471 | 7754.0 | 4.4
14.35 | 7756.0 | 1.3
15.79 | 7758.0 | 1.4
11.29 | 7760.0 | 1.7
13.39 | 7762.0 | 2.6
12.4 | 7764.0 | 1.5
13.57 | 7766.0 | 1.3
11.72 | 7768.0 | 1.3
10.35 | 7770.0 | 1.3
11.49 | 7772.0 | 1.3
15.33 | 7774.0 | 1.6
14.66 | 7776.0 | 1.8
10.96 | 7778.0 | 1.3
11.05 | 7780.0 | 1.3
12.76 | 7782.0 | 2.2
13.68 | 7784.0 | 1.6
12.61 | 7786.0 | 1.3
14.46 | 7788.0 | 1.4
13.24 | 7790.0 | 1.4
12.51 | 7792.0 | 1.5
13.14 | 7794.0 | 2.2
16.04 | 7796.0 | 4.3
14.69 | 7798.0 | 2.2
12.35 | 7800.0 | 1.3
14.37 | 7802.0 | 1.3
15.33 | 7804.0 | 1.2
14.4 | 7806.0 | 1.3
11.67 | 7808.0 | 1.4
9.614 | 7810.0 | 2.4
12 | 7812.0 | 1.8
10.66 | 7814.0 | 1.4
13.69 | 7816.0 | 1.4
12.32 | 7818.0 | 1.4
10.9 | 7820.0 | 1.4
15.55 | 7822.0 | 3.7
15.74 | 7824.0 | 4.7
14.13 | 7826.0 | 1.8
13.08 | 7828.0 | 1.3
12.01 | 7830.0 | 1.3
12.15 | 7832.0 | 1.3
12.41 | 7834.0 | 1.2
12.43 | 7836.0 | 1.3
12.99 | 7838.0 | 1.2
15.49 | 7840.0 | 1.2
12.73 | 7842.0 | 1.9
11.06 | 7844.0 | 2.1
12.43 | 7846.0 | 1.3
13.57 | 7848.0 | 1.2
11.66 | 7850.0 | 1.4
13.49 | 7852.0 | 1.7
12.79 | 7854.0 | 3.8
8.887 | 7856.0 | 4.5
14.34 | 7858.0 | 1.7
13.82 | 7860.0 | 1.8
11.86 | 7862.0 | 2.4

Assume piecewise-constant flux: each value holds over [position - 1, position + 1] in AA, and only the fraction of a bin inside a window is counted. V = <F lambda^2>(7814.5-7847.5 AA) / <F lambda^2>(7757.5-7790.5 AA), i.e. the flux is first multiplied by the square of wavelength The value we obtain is 1.0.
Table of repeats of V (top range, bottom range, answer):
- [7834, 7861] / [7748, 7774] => 1.07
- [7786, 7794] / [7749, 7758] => 1.19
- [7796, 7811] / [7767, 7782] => 1.10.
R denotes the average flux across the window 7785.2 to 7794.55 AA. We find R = 13.2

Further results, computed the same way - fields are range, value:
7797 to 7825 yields 13.1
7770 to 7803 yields 13.2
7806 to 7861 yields 12.7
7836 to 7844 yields 13.2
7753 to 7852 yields 12.9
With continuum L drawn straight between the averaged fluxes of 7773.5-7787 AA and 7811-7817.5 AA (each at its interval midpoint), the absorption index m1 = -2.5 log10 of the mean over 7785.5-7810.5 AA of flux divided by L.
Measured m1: -0.08 mag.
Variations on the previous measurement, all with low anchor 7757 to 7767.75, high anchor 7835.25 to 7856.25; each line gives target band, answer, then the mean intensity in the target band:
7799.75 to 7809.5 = -0.05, 13.5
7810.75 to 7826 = -0.02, 13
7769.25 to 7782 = 0.06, 12.4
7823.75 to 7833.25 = -0.04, 13.2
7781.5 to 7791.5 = -0.03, 13.3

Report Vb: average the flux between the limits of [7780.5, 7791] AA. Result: 13.2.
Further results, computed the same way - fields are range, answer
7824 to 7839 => 12.9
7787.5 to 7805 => 14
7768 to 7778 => 12.6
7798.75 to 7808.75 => 13.7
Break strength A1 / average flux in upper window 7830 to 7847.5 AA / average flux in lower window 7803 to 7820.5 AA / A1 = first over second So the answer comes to 1.03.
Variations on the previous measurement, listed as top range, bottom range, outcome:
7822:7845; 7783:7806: 0.95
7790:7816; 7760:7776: 1.03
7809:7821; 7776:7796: 0.89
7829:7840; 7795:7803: 0.88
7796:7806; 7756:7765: 1.08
